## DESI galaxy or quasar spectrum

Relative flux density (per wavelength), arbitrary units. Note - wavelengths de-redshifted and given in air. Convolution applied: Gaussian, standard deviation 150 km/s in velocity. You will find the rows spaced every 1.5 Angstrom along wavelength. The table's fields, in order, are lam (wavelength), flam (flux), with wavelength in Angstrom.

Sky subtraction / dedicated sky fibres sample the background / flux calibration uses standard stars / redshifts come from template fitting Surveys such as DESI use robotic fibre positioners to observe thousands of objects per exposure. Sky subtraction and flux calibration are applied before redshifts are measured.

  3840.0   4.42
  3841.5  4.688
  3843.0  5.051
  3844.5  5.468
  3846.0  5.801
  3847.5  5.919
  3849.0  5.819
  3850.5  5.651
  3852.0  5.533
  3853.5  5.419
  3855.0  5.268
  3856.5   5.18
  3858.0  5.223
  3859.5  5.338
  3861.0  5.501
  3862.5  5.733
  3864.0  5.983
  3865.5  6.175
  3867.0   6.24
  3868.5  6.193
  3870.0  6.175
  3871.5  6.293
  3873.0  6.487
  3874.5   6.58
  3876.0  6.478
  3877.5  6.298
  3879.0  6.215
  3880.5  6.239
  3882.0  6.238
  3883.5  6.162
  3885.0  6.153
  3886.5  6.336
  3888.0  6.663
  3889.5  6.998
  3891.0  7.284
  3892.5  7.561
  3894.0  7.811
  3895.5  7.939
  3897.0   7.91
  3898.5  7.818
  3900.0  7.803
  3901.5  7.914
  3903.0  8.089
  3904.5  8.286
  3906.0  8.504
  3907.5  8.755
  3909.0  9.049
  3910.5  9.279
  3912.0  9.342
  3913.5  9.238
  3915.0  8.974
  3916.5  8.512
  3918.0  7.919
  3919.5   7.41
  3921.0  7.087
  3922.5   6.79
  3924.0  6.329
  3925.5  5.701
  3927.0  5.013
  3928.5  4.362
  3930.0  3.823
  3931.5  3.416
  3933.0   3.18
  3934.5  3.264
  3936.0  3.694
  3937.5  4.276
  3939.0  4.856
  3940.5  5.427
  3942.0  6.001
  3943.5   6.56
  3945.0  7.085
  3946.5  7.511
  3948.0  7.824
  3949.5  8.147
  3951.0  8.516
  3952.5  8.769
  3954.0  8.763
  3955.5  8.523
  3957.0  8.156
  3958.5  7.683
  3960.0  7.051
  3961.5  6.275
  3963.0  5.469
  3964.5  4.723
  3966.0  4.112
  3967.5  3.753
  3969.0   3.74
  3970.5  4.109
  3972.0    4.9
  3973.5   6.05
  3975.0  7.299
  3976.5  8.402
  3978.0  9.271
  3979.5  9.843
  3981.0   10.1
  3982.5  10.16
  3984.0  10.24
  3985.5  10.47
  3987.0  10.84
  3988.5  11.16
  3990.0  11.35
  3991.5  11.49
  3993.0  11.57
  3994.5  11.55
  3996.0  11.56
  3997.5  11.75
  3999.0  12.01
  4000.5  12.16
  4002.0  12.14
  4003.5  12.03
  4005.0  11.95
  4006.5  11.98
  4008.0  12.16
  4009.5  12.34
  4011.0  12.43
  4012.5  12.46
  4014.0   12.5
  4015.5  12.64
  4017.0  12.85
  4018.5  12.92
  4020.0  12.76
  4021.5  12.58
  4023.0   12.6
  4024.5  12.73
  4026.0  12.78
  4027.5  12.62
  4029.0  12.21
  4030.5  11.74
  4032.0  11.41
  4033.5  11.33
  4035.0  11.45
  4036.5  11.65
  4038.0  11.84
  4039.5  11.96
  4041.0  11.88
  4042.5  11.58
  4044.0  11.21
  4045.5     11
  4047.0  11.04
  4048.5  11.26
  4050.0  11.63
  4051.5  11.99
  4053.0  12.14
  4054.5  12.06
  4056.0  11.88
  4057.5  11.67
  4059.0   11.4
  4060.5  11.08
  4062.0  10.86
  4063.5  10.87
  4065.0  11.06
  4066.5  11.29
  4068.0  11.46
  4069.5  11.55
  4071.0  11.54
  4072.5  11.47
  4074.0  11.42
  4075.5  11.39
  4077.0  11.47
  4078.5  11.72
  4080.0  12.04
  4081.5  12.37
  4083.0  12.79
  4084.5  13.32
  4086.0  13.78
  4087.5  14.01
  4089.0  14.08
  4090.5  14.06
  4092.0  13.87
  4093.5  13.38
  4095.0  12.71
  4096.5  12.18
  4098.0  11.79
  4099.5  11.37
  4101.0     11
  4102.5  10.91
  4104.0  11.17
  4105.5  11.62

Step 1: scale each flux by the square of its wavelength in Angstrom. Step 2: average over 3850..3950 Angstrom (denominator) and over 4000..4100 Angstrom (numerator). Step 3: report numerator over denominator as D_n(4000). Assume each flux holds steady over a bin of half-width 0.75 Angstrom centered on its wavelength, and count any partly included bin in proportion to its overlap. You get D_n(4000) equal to 2.0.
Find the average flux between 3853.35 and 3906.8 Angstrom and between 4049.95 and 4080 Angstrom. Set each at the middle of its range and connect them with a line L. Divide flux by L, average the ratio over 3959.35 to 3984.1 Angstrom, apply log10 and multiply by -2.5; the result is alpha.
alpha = 0.33 mag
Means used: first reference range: 6.64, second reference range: 11.5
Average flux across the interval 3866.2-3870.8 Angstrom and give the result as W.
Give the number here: 6.2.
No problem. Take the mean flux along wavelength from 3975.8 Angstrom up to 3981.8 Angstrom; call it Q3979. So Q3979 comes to 9.42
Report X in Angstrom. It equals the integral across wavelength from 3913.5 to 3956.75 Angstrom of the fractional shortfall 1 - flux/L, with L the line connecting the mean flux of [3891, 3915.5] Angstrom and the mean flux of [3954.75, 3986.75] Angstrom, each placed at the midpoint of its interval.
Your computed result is 7.7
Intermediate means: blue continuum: 8.35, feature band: 6.42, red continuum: 7.22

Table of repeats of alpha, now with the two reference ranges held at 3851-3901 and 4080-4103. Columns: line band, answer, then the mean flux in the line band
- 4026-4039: -0.08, 11.8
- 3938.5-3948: 0.30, 6.4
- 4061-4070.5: 0.08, 11.2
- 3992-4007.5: -0.18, 11.9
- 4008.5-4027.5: -0.19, 12.6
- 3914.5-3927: 0.08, 7.17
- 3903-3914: -0.20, 8.86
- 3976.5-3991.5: -0.08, 10.3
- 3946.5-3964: 0.14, 7.69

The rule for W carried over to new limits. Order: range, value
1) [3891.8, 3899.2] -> 7.81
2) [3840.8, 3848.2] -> 5.39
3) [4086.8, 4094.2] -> 13.9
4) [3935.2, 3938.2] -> 3.97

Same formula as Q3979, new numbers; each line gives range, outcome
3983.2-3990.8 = 10.8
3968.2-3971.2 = 3.92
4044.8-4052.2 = 11.4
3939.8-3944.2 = 6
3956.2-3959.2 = 7.93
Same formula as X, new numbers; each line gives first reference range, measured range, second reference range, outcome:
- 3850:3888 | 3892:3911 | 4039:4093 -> -3.36 Angstrom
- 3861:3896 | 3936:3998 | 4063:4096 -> 8.74 Angstrom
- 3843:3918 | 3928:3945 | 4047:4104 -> 7.72 Angstrom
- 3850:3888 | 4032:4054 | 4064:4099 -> -0.72 Angstrom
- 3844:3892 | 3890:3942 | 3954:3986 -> -2.35 Angstrom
